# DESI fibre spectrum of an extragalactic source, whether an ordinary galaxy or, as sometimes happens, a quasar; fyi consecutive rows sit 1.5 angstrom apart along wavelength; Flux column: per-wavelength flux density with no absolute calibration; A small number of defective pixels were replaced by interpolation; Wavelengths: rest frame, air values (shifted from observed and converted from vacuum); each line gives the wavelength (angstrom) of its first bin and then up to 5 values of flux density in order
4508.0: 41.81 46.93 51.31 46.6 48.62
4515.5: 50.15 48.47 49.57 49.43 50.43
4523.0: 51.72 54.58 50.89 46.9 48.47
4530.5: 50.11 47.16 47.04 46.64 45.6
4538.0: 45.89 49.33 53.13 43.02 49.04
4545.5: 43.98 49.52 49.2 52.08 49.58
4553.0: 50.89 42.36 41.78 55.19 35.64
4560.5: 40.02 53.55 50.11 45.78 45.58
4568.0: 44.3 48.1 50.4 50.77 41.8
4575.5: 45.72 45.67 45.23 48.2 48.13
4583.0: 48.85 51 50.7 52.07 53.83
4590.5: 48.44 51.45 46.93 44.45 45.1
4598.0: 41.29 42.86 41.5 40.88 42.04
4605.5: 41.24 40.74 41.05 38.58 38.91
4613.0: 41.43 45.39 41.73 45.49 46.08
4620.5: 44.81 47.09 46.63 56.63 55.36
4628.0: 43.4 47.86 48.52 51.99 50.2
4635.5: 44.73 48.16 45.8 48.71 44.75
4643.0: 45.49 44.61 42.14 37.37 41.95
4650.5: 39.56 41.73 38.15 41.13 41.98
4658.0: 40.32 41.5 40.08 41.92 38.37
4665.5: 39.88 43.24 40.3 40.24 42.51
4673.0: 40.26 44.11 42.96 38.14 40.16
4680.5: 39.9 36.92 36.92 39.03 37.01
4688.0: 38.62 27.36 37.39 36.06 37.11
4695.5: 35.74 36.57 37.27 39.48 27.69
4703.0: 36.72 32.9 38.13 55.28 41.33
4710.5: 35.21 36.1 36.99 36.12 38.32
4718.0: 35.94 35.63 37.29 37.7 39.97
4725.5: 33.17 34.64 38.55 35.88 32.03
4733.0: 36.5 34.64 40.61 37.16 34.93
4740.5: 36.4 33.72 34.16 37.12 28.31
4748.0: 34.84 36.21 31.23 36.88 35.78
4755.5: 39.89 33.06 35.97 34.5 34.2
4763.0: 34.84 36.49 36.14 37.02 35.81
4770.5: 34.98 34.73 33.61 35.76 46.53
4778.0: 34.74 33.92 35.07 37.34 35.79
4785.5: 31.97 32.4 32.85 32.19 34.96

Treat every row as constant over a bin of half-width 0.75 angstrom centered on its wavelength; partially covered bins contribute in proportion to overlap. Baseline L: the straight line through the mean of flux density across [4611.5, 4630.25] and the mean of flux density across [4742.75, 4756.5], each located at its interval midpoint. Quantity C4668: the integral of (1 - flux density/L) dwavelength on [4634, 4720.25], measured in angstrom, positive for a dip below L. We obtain 3.50 angstrom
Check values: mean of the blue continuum 46.5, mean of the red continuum 34.9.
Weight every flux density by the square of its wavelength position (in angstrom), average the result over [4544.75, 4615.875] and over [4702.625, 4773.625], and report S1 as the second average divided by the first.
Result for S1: 0.8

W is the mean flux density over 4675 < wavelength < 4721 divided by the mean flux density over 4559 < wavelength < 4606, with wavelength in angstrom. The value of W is 0.81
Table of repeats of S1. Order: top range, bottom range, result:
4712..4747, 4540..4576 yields 0.82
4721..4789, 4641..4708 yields 0.93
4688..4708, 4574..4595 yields 0.79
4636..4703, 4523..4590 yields 0.87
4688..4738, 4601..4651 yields 0.85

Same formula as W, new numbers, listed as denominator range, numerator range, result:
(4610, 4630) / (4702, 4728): 0.82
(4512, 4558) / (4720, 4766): 0.73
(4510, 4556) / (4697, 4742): 0.76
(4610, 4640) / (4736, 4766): 0.75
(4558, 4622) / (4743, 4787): 0.78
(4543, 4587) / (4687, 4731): 0.78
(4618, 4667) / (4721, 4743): 0.81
